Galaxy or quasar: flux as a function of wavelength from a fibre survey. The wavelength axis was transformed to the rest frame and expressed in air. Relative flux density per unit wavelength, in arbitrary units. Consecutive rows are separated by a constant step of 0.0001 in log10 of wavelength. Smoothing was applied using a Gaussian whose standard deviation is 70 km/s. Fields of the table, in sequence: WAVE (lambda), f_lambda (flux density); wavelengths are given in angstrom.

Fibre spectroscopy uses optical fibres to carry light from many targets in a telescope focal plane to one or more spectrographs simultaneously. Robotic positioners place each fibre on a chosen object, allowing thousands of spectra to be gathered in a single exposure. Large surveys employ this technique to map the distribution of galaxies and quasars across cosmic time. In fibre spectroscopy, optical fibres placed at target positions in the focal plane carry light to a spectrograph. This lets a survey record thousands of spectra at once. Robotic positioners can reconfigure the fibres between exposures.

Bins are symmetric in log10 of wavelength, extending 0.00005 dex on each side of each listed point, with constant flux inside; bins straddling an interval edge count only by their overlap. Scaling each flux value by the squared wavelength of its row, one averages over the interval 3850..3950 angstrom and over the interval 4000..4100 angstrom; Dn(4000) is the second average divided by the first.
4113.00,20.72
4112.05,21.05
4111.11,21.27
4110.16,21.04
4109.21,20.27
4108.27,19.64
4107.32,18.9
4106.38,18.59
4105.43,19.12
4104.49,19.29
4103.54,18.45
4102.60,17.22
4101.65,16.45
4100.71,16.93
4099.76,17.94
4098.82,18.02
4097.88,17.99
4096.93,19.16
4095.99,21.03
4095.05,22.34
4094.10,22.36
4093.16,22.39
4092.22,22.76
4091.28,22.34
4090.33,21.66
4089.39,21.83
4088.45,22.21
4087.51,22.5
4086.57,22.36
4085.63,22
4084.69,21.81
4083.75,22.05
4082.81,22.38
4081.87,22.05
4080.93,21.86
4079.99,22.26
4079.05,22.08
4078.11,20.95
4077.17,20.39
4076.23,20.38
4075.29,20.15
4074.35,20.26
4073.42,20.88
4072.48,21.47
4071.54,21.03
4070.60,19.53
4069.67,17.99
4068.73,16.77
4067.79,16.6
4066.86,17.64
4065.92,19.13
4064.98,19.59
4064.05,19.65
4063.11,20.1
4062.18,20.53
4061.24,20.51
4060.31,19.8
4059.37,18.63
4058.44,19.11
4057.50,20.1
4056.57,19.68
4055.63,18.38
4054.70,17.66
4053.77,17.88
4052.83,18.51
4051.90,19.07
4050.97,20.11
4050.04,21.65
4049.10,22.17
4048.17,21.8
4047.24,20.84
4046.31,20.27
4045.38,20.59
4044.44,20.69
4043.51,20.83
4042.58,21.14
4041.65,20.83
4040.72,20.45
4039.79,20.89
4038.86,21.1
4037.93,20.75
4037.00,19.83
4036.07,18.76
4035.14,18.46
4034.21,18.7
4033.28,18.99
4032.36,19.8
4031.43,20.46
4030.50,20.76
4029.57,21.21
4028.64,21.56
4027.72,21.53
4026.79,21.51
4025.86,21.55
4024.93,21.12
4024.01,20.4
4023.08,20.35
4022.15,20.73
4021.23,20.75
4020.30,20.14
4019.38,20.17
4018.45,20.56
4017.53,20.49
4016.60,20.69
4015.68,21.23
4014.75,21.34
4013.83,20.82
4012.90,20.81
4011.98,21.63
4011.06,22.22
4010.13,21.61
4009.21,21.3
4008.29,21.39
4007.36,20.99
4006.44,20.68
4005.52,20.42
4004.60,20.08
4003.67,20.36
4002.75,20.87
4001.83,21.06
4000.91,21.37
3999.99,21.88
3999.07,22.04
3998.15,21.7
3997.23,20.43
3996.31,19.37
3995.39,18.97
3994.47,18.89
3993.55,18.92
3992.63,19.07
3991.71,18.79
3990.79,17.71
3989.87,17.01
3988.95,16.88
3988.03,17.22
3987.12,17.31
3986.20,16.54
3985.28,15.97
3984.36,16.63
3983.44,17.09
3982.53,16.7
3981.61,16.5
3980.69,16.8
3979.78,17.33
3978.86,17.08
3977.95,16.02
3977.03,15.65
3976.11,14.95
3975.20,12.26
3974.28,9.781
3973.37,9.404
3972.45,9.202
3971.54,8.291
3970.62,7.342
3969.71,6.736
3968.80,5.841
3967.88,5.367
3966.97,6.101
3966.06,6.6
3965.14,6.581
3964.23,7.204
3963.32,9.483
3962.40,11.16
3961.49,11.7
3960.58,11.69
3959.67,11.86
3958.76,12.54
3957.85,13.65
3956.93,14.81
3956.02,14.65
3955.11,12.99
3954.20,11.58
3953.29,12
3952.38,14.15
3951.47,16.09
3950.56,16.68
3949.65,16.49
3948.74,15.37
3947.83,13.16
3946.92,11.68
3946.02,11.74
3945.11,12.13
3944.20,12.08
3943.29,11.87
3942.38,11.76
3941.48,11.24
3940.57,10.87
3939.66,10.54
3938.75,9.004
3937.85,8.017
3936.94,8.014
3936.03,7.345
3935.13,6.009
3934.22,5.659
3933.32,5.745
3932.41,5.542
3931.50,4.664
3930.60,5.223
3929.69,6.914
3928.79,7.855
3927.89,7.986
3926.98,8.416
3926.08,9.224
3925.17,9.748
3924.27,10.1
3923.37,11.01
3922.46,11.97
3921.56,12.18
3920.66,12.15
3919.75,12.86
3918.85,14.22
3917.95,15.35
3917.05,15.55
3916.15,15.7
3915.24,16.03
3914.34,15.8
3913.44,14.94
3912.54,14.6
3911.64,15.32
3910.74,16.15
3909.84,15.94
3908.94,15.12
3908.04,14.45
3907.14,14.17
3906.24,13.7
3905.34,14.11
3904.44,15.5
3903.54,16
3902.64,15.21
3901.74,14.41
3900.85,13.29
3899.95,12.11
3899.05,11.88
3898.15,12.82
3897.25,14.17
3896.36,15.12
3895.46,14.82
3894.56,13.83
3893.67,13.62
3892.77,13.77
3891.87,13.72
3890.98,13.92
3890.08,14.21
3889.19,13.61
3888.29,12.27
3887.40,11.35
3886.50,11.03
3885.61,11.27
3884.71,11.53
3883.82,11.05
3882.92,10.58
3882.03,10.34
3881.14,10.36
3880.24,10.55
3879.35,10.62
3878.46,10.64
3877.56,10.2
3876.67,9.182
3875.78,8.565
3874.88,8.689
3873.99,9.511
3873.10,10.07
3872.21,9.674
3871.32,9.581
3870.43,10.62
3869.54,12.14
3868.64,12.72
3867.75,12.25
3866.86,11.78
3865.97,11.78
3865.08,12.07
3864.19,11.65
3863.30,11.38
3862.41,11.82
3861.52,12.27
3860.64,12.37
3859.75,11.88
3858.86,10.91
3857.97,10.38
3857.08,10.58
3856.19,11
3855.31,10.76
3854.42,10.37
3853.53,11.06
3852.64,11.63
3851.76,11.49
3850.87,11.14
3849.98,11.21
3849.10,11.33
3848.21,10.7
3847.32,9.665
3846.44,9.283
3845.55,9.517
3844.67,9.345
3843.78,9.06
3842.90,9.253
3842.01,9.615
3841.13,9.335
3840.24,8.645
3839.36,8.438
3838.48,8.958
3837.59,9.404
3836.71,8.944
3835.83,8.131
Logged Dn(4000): 1.9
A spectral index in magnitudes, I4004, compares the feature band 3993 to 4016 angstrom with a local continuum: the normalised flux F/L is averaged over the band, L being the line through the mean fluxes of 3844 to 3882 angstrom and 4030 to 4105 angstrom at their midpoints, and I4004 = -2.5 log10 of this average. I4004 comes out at -0.20 mag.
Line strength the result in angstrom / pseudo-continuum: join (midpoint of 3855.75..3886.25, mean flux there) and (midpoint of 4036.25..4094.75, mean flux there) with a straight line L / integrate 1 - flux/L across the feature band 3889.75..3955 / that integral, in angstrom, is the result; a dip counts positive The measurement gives 4.9 angstrom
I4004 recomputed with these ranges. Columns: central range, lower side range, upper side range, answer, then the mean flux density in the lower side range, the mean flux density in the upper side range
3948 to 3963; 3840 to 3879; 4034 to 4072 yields 0.12 mag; 10.6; 19.7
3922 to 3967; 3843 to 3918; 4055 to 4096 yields 0.40 mag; 12.2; 20.7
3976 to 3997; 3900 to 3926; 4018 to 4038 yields 0.05 mag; 14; 20.4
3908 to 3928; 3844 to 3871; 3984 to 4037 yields 0.10 mag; 11.1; 20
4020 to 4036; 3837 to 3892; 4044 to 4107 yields -0.14 mag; 10.8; 20.1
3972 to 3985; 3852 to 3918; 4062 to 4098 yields 0.13 mag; 12.5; 20.8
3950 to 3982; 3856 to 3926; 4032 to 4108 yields 0.32 mag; 12.5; 20.1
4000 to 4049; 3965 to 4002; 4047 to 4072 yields -0.19 mag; 15.1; 19.4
